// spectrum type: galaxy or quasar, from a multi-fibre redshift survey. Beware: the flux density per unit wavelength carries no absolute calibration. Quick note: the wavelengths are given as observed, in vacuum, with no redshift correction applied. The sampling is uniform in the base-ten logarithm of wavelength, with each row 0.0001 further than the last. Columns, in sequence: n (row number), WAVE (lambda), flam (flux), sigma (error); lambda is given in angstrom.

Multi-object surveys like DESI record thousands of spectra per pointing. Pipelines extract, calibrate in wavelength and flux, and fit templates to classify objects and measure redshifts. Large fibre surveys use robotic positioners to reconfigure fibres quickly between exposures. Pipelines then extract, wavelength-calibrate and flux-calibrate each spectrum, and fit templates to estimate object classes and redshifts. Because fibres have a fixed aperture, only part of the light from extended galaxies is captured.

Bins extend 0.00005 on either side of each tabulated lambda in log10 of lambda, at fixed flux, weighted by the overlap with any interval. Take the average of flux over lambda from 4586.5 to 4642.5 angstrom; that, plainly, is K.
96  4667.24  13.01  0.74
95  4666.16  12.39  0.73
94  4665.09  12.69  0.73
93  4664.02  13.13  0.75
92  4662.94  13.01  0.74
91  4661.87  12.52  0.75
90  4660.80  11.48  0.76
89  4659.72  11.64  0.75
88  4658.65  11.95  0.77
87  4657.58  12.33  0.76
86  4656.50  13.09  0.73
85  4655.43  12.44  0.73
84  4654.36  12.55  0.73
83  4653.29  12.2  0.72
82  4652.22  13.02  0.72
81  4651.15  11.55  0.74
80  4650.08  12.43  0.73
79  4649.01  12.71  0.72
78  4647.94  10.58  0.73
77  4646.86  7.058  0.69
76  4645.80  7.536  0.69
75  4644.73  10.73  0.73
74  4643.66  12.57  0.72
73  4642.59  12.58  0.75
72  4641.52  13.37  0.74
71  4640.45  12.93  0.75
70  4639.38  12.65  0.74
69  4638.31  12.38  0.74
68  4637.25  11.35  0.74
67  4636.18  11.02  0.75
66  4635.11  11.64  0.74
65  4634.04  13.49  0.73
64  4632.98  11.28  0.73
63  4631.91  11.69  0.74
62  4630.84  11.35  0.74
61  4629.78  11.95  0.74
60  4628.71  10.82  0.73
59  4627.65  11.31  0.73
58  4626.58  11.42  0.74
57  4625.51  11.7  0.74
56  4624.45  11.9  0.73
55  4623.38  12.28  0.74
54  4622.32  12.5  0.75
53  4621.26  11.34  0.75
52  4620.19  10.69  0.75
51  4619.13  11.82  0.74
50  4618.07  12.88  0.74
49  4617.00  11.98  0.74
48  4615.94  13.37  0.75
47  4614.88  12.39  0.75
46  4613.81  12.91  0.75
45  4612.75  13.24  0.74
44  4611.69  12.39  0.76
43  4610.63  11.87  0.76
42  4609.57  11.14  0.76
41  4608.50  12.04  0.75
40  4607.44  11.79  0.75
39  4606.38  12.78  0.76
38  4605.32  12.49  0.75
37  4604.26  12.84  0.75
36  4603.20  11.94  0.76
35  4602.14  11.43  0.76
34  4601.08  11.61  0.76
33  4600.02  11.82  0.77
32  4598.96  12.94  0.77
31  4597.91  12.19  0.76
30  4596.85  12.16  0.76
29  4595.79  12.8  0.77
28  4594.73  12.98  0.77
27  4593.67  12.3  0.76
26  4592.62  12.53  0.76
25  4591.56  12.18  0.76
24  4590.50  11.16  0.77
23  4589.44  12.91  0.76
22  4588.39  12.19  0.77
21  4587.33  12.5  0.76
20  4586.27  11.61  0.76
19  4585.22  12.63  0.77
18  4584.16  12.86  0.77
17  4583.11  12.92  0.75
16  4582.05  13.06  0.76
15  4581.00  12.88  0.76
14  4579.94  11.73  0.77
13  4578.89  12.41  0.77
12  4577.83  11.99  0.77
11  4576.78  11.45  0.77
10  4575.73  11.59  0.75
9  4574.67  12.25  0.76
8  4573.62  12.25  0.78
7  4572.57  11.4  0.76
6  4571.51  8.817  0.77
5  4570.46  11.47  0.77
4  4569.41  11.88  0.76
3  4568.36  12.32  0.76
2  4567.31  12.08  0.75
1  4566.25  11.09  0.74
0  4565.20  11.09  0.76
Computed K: 12.1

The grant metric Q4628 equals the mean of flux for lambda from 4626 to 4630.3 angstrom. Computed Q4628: 11.4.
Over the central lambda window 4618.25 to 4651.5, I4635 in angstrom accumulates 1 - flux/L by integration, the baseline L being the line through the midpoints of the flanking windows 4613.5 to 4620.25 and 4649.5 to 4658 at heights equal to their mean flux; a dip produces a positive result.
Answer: 2.2 angstrom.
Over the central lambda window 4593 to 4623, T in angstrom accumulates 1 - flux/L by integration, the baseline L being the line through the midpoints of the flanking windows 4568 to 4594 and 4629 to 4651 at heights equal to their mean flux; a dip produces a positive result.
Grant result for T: -1.1 angstrom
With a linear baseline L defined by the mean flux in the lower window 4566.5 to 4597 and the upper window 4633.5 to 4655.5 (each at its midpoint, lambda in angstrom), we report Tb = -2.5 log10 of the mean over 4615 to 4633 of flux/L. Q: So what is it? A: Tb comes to 0.00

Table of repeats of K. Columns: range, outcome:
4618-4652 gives 11.6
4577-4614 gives 12.3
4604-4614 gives 12.3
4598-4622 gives 12.2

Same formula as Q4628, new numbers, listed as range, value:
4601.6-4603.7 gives 11.7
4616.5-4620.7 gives 11.8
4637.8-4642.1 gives 12.8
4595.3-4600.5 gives 12.4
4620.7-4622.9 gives 11.9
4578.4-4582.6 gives 12.5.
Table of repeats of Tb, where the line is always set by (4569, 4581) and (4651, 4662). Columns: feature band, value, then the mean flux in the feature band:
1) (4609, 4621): -0.02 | 12.2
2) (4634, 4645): -0.01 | 12.2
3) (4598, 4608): -0.03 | 12.2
